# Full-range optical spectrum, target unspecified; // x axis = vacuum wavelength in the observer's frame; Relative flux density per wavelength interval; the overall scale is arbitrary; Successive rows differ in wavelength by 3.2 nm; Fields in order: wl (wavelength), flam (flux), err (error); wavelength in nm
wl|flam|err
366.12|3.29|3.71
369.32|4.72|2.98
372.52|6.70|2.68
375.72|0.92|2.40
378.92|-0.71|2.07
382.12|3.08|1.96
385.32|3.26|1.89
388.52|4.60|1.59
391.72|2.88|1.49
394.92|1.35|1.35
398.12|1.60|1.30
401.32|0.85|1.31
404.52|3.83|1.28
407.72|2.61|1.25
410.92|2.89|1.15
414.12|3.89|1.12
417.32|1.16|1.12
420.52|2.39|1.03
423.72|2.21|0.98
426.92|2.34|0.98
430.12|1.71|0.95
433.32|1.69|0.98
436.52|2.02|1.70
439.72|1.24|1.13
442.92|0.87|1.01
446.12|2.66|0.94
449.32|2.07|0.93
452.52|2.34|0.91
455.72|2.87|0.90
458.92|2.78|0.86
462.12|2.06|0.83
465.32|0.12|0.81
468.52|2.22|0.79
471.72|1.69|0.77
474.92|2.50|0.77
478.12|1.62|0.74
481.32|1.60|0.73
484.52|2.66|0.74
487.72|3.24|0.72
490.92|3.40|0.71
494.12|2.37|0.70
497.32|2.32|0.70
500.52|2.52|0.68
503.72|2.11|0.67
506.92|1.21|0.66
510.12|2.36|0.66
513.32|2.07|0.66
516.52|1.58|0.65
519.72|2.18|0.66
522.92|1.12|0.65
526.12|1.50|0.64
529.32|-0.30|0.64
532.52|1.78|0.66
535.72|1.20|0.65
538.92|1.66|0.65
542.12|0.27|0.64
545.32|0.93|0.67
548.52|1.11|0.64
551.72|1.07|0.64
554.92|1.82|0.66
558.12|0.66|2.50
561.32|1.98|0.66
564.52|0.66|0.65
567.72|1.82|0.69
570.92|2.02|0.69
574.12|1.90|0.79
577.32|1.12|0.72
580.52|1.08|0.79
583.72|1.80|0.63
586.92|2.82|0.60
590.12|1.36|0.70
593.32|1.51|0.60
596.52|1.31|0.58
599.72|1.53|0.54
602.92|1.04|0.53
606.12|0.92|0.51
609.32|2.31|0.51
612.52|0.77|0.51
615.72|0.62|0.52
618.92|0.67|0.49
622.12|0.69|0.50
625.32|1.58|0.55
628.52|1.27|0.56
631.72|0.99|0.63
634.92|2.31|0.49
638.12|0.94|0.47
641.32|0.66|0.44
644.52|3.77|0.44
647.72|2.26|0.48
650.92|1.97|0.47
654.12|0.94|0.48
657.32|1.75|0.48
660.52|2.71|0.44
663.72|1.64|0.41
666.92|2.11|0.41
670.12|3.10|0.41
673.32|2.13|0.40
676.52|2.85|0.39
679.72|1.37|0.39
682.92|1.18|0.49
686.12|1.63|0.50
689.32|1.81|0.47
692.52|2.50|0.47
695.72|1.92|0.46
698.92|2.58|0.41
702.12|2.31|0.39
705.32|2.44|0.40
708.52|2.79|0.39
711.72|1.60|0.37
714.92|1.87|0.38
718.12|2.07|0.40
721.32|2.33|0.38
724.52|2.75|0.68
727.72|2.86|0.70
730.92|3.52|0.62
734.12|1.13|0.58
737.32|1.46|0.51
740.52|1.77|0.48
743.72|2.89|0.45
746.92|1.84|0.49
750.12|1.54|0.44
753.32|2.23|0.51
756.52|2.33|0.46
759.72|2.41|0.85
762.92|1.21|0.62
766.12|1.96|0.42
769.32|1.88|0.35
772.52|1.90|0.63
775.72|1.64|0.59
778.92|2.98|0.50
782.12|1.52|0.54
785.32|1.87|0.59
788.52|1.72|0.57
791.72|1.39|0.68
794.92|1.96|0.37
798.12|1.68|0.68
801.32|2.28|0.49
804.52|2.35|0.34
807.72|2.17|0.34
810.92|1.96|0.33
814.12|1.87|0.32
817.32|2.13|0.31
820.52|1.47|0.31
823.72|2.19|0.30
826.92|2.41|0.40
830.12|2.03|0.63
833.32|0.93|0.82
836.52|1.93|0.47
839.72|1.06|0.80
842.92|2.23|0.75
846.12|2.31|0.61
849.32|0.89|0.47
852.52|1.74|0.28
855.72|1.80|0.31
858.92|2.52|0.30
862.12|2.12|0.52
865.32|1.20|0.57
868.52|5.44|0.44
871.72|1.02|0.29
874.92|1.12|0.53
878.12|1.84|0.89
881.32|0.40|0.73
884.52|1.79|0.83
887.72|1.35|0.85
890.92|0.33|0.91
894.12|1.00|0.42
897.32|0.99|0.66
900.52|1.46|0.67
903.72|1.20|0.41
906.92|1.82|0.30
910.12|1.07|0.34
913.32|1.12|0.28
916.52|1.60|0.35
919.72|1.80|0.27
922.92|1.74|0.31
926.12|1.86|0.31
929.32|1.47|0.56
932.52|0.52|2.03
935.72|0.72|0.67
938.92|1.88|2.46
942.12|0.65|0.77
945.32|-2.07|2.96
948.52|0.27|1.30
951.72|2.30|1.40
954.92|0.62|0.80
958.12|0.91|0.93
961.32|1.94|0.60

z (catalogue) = 0.73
